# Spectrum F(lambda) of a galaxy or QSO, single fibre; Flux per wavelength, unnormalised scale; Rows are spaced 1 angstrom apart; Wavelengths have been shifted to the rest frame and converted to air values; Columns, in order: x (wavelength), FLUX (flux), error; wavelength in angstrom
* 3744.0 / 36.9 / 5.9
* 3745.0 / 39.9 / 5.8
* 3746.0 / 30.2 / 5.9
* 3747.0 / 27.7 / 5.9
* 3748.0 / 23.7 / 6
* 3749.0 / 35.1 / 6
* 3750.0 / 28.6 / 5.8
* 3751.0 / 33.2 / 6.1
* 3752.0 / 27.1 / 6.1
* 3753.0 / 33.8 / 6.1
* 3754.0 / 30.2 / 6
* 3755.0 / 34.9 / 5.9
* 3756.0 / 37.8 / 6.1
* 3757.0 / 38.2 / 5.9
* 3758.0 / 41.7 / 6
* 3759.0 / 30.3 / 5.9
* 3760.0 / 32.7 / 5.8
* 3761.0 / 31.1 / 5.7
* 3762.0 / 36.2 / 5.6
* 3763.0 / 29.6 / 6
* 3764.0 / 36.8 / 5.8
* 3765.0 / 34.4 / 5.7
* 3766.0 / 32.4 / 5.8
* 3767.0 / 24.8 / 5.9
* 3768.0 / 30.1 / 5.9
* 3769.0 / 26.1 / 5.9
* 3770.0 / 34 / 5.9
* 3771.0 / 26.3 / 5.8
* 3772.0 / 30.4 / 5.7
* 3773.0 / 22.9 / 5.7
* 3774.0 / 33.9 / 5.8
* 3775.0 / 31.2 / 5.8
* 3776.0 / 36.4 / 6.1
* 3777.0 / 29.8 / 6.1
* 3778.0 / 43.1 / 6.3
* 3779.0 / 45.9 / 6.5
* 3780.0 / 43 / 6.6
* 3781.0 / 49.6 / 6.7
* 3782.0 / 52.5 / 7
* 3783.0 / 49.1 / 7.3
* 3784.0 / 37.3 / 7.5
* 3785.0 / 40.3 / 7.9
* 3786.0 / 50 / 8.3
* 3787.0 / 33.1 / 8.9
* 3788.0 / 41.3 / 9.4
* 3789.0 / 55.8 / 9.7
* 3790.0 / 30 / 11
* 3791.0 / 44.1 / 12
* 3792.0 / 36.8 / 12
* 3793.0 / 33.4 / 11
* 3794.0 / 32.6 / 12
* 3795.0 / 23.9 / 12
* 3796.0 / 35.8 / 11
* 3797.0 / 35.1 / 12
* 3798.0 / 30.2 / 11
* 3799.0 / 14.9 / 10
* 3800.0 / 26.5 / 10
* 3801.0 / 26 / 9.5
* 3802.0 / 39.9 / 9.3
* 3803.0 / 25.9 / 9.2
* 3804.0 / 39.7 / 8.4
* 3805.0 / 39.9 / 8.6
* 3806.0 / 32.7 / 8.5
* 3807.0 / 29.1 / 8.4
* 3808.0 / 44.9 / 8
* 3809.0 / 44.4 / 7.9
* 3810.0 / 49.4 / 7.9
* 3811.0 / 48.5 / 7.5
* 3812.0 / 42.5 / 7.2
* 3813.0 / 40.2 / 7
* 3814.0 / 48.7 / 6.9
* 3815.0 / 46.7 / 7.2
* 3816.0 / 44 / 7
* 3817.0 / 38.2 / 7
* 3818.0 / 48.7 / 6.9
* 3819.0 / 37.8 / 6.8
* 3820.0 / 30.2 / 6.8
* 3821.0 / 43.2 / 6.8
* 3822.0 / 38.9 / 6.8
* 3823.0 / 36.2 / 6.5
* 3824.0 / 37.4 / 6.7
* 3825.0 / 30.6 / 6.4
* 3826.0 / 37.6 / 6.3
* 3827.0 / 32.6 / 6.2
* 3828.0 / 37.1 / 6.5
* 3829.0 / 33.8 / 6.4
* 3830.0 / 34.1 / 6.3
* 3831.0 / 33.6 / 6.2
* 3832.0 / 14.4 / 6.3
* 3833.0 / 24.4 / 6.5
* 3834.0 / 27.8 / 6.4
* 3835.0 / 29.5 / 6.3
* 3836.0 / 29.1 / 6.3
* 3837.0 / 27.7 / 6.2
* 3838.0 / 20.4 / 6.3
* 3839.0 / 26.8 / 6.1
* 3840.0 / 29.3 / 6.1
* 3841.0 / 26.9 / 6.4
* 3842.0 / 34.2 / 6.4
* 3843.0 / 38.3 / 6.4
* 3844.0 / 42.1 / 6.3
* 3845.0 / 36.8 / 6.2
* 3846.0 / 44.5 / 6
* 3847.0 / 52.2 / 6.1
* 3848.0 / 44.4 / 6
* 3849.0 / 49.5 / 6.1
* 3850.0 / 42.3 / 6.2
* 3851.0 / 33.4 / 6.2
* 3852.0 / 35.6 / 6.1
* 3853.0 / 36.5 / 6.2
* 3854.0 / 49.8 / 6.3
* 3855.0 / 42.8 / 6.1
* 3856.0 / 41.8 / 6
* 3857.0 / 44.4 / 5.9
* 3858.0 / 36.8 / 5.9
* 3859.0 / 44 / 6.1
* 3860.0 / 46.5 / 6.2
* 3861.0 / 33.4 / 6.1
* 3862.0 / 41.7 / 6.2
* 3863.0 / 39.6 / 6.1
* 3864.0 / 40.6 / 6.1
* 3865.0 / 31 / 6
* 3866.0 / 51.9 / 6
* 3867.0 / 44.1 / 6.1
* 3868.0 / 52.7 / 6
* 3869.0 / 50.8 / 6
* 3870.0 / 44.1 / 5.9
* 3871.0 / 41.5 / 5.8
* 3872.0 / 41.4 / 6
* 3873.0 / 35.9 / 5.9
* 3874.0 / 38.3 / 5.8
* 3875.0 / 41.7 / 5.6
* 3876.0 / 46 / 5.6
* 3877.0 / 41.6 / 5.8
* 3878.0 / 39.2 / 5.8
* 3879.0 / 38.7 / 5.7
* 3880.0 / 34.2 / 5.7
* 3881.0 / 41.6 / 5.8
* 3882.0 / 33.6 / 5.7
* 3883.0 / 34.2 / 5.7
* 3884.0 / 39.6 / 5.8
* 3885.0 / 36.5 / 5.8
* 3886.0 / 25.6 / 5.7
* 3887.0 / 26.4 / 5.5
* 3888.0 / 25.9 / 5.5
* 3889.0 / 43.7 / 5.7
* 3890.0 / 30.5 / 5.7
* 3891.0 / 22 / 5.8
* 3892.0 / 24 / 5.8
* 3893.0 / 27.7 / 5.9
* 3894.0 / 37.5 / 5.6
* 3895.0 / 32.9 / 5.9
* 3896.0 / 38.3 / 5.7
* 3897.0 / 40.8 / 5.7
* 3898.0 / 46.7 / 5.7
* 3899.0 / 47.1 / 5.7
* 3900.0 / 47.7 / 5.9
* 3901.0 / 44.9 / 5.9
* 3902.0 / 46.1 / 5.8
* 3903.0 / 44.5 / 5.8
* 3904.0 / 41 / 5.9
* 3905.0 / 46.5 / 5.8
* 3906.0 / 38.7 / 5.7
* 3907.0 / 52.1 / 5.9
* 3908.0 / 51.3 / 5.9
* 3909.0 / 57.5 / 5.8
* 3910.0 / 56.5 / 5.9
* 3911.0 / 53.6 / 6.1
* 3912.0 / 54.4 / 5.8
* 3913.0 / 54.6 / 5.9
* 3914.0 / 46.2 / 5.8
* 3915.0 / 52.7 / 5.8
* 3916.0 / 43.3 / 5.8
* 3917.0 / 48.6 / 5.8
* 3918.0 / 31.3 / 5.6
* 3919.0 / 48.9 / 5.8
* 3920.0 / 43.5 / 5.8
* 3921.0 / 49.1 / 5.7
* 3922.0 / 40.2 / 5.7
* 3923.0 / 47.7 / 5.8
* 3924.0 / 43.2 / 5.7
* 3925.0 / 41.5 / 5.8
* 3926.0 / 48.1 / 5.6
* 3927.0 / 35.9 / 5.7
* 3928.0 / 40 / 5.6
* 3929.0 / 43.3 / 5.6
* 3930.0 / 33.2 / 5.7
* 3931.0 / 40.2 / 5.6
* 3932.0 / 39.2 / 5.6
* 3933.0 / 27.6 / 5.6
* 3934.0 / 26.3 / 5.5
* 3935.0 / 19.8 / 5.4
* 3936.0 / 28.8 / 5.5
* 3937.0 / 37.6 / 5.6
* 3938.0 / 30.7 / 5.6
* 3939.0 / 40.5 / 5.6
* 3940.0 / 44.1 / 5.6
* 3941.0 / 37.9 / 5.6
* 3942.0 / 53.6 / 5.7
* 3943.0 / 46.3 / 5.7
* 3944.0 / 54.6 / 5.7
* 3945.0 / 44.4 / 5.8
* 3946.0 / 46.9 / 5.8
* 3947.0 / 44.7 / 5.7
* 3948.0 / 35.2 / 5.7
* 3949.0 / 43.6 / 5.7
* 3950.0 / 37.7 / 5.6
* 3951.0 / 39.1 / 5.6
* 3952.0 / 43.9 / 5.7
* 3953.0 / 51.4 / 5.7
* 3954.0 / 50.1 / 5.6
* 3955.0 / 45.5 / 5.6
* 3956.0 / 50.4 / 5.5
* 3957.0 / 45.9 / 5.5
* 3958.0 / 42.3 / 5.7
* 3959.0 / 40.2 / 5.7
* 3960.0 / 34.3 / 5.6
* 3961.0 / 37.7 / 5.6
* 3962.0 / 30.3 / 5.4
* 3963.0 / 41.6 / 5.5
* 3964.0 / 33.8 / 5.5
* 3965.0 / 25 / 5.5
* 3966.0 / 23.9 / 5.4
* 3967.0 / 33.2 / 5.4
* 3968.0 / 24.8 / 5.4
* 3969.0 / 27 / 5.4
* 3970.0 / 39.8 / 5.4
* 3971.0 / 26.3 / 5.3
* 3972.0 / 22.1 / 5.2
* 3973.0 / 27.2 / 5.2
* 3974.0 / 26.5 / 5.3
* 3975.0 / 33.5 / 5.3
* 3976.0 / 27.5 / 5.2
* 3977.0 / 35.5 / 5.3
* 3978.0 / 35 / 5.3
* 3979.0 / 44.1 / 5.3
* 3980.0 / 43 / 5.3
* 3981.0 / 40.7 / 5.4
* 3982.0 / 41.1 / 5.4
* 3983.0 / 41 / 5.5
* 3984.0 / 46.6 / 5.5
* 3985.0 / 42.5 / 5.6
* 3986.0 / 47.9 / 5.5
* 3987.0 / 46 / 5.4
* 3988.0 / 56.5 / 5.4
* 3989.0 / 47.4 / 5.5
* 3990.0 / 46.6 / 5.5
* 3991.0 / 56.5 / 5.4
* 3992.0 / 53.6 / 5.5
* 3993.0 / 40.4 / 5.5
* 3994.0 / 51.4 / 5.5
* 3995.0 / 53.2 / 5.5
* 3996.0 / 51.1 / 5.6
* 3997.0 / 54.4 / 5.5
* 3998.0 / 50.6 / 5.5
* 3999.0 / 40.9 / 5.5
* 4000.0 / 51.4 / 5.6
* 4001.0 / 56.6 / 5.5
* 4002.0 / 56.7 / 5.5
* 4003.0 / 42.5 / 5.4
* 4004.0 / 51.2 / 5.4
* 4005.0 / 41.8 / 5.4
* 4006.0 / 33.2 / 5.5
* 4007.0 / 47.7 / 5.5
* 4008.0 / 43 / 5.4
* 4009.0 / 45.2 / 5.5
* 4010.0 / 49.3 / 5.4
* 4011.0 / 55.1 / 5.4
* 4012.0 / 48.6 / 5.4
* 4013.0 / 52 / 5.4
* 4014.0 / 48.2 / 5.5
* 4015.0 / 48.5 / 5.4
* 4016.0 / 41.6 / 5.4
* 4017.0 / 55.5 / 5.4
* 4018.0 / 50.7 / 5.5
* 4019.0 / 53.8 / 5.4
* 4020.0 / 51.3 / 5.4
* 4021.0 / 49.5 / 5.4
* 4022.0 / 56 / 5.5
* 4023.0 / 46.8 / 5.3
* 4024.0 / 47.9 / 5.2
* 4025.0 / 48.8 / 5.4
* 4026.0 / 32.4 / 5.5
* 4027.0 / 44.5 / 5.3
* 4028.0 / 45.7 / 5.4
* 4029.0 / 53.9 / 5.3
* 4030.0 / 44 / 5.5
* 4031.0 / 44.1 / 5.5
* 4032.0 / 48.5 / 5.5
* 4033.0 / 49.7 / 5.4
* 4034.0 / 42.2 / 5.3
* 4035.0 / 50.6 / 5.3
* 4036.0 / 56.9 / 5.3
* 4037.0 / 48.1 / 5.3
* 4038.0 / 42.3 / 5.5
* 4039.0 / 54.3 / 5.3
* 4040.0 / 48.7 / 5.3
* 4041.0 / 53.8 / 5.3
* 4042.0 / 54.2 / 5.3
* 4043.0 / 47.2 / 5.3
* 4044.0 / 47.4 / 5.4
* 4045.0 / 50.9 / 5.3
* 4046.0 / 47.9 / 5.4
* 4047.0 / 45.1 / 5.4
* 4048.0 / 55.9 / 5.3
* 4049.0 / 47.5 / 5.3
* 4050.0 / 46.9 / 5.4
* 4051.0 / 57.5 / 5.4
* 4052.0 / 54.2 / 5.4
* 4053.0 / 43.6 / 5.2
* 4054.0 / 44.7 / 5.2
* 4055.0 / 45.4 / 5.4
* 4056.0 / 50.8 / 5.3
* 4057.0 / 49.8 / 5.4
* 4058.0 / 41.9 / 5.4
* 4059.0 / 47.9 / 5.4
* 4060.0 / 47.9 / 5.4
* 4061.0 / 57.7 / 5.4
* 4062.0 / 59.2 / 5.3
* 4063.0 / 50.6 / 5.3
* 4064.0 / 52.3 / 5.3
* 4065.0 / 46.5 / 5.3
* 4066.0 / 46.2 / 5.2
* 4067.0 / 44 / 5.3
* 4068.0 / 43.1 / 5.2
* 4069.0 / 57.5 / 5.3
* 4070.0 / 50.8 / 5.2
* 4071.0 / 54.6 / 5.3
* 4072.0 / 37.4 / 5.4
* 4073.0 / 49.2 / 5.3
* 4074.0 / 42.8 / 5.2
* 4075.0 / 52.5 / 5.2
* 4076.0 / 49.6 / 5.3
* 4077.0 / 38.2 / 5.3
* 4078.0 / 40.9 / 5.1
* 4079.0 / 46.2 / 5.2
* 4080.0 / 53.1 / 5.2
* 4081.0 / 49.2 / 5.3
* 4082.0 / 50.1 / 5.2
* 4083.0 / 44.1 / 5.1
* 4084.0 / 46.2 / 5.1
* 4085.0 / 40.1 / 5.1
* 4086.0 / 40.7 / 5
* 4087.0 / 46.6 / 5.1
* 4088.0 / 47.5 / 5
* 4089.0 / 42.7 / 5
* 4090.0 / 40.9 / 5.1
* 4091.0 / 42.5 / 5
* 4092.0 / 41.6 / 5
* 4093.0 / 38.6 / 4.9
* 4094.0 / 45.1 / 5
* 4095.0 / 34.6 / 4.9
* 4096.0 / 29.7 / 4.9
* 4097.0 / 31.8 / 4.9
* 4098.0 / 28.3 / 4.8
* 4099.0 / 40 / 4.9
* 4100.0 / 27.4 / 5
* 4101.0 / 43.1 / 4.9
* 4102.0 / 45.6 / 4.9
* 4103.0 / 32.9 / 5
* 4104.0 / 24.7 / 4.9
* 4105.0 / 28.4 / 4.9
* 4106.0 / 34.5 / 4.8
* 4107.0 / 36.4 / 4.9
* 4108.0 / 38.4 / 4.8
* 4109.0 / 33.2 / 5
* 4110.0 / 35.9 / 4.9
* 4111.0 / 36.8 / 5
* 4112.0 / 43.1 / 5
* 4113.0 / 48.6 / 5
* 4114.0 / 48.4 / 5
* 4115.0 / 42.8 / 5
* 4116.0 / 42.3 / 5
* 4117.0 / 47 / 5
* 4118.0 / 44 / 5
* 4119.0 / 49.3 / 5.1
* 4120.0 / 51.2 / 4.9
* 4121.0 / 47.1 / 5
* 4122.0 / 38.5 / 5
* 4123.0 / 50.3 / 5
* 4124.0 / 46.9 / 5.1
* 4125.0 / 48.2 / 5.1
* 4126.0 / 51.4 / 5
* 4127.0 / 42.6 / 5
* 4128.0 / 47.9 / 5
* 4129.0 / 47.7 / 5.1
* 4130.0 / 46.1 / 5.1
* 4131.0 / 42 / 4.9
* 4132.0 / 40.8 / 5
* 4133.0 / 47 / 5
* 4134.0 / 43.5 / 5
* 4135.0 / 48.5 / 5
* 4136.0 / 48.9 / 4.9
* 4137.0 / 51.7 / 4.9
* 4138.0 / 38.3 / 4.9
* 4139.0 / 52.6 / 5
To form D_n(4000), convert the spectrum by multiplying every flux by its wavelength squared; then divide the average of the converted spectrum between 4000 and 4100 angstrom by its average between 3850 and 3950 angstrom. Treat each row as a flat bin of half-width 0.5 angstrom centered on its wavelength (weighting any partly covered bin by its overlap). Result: 1.23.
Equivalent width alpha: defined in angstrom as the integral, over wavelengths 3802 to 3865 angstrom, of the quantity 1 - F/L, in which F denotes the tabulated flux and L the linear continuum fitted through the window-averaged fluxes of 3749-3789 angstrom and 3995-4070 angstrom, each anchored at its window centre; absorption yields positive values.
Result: 2.02 angstrom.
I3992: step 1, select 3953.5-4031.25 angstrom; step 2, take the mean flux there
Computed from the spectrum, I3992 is 43.5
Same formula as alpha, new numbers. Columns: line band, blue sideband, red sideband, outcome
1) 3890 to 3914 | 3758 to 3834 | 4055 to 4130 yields -2.87 angstrom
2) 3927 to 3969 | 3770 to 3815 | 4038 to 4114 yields 2.84 angstrom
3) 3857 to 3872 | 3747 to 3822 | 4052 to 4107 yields -1.79 angstrom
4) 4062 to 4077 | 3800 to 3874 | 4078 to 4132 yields -2.53 angstrom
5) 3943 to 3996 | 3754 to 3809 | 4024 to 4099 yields 2.89 angstrom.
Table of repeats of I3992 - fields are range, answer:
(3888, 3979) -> 39.8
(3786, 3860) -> 36.8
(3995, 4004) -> 50.7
